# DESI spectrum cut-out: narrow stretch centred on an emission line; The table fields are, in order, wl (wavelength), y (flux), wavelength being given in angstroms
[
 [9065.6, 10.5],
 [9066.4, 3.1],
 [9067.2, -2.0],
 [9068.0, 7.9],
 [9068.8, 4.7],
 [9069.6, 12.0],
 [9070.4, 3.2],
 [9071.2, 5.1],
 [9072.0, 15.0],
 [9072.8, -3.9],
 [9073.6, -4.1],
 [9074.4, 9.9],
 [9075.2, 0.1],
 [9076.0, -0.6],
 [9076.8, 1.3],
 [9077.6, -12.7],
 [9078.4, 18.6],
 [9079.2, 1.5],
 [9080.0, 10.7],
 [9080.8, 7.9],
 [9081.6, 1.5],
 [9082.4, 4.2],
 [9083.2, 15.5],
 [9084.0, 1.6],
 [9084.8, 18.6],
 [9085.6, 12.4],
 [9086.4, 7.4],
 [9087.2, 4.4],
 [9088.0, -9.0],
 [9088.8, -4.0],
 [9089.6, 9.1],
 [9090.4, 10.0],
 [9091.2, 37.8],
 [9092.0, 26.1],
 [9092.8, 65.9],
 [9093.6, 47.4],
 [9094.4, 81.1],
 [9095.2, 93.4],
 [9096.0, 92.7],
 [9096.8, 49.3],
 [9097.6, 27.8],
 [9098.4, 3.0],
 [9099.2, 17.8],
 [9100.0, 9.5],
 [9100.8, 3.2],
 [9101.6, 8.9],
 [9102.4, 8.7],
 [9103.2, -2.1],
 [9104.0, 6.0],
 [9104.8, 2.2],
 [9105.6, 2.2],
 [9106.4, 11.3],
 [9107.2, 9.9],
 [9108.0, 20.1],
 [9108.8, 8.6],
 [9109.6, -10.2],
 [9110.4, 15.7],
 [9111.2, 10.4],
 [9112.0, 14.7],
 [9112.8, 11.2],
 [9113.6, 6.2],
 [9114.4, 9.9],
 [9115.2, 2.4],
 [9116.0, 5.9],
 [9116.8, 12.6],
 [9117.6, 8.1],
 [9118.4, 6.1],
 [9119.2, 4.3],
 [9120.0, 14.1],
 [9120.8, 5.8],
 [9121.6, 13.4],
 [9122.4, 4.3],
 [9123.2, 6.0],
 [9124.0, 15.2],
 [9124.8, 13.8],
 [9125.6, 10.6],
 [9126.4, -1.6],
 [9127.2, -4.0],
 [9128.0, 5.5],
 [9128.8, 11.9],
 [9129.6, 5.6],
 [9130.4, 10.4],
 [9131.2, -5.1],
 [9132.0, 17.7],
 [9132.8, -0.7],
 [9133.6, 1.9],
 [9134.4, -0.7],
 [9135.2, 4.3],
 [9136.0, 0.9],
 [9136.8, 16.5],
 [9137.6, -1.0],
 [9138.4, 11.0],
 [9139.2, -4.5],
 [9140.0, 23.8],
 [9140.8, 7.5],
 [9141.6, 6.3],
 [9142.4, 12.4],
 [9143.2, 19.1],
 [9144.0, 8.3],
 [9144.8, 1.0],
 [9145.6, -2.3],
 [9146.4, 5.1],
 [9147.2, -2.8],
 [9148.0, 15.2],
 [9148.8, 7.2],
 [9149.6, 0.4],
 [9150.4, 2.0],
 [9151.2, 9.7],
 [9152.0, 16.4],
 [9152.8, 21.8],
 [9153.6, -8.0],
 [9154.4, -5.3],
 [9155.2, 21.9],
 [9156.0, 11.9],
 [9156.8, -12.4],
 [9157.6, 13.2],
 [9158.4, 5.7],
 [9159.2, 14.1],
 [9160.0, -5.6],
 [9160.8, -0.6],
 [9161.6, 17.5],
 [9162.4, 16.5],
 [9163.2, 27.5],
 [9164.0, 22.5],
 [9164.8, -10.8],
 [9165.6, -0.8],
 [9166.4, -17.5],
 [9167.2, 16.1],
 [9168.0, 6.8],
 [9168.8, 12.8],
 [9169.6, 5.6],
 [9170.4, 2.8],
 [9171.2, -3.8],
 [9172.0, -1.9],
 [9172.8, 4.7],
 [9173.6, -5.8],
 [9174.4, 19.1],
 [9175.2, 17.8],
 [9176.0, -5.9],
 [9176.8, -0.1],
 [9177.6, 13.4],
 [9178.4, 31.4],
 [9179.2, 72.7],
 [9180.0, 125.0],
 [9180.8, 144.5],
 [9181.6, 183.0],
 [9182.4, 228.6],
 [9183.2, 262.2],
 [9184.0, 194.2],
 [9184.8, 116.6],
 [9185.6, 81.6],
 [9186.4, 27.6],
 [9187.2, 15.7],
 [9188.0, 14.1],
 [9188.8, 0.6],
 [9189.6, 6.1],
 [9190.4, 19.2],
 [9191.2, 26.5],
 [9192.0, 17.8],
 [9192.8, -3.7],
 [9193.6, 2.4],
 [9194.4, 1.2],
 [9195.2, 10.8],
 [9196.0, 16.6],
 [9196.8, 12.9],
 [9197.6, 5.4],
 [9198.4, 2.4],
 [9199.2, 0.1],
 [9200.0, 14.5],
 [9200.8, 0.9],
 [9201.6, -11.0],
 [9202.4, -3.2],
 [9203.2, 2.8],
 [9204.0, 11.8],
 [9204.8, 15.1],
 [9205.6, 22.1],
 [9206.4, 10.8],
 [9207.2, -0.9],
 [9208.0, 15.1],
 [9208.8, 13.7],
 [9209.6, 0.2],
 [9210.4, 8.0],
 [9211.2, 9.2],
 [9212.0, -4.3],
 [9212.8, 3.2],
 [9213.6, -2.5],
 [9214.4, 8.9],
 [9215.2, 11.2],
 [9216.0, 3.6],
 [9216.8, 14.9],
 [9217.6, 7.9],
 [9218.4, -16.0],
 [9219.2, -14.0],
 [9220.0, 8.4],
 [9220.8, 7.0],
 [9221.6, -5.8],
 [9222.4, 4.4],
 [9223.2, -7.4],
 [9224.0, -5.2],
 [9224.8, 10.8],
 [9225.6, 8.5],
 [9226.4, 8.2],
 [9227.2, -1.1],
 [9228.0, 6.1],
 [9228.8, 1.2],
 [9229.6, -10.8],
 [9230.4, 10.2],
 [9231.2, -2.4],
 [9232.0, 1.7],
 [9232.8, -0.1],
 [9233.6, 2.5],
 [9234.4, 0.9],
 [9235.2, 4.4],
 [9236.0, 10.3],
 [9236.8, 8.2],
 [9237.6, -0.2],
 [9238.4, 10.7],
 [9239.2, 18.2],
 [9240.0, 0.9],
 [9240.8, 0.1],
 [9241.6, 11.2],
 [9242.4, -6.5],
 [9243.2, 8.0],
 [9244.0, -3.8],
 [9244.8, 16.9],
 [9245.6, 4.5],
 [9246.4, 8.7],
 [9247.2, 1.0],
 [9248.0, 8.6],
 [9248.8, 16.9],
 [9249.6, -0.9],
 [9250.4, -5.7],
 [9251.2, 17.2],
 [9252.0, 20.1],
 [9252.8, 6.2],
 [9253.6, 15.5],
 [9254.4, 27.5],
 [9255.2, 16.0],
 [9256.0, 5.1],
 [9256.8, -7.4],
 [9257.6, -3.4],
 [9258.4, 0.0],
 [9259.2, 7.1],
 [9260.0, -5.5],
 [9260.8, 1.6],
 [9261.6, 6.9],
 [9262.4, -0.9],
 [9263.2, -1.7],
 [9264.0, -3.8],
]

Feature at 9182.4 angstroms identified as [O III]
